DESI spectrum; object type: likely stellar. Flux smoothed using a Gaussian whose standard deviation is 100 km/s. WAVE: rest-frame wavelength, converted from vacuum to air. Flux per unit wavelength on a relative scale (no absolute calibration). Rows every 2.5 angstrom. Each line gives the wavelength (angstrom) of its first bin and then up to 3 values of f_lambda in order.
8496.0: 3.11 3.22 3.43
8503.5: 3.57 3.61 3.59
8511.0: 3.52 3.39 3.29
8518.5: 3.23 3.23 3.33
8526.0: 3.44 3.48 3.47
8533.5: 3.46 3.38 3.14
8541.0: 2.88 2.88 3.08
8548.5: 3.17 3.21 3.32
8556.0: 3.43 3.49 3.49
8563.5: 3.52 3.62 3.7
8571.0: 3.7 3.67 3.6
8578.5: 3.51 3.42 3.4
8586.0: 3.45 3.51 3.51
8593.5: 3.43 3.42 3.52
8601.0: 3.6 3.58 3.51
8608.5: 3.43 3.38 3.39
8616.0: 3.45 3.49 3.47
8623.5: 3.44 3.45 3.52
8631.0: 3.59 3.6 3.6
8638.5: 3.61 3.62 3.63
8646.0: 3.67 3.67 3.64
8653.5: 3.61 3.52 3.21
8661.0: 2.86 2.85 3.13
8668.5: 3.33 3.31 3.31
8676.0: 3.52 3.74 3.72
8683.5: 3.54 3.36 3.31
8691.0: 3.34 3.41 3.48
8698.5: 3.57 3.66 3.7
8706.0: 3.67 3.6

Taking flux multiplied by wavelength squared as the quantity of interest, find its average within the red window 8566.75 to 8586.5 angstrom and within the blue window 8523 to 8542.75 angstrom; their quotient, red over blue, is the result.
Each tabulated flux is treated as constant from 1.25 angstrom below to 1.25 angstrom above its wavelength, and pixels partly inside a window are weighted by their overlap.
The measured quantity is 1.09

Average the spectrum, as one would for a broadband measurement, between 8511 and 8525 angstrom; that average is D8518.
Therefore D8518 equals 3.32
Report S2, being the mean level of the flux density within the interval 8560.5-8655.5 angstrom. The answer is 3.54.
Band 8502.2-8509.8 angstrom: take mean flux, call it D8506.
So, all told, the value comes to 3.59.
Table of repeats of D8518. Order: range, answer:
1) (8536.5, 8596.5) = 3.4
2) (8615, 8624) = 3.46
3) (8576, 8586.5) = 3.46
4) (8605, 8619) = 3.44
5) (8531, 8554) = 3.18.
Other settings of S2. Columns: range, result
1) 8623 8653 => 3.59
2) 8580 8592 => 3.46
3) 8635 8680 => 3.44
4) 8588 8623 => 3.48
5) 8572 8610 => 3.5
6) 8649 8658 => 3.56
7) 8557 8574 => 3.59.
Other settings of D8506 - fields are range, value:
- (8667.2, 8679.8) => 3.44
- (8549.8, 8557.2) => 3.32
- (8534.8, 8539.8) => 3.26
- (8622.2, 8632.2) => 3.5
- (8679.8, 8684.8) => 3.63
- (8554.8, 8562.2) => 3.47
